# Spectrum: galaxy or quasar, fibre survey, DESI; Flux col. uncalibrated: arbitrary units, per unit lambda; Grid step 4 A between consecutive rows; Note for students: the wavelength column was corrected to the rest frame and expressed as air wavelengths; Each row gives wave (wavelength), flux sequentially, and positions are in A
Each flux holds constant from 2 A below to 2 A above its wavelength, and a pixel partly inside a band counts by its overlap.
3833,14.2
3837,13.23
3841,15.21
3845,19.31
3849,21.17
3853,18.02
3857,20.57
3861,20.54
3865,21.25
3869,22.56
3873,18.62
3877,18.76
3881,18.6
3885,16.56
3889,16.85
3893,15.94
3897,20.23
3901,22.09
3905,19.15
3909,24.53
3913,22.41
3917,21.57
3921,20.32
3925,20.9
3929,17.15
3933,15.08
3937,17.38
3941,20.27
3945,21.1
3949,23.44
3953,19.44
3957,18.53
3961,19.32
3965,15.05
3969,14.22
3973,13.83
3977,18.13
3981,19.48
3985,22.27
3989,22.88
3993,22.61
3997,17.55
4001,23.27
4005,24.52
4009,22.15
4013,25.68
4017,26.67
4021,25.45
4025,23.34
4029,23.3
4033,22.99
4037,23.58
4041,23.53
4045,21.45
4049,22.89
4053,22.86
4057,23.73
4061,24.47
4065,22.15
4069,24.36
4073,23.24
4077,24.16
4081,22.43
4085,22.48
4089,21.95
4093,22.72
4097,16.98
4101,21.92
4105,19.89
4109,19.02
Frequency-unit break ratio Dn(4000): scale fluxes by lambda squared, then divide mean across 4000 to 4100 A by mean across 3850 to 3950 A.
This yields 1.27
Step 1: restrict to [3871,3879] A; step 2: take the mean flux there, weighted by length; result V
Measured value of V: 18.7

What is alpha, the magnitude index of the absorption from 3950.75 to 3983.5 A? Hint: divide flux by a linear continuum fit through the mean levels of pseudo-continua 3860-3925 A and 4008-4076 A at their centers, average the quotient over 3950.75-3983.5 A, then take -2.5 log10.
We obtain 0.248 mag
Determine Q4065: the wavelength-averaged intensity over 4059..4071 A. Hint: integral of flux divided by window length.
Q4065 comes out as 23.7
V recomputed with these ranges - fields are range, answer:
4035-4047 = 22.9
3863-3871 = 21.9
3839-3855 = 18.4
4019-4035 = 23.8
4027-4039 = 23.3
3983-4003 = 21.7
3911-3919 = 22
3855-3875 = 20.7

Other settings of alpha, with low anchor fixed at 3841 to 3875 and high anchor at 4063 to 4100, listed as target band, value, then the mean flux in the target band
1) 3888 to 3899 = 0.147 mag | 17.7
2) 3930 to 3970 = 0.135 mag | 18.5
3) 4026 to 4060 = -0.059 mag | 23.1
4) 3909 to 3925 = -0.061 mag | 21.8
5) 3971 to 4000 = 0.086 mag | 19.7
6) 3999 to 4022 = -0.144 mag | 24.6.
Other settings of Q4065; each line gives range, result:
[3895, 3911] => 21.5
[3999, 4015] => 23.9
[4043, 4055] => 22.4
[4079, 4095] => 22.4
